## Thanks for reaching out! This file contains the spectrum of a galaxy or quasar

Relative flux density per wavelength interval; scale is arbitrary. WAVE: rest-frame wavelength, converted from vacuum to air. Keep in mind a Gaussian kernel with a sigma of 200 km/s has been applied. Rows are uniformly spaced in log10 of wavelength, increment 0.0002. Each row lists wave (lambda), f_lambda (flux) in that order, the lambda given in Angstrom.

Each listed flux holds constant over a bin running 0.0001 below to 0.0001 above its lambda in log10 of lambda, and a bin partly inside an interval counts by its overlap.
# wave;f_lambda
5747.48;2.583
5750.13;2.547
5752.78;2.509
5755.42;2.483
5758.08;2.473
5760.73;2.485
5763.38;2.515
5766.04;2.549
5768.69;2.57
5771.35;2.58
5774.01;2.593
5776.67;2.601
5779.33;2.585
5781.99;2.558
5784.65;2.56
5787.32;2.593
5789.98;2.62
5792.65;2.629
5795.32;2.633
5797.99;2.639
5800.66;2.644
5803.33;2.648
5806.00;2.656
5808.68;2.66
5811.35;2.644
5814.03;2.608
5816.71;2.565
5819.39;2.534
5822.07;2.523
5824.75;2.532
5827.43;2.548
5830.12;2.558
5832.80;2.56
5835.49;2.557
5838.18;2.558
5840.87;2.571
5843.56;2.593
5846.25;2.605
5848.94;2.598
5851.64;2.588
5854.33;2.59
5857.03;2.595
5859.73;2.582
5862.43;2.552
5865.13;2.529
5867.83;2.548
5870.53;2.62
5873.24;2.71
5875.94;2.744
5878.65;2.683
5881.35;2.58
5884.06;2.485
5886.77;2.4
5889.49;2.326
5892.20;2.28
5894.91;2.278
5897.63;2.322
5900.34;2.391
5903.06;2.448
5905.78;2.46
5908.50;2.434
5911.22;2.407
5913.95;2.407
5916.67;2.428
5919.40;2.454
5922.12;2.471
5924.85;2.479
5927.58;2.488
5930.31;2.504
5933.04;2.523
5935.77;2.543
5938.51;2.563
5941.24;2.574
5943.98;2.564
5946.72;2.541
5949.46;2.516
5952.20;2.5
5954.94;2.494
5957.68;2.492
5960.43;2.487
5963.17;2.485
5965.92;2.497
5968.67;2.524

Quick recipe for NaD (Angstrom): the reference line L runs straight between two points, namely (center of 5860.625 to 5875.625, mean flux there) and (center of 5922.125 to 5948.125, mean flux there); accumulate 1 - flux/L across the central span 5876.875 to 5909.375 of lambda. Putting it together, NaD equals 1.9 Angstrom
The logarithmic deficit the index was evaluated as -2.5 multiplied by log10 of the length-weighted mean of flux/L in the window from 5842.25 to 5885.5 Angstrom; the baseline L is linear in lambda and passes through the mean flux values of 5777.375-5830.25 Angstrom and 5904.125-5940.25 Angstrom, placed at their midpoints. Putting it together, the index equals -0.03 mag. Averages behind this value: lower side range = 2.6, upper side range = 2.47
